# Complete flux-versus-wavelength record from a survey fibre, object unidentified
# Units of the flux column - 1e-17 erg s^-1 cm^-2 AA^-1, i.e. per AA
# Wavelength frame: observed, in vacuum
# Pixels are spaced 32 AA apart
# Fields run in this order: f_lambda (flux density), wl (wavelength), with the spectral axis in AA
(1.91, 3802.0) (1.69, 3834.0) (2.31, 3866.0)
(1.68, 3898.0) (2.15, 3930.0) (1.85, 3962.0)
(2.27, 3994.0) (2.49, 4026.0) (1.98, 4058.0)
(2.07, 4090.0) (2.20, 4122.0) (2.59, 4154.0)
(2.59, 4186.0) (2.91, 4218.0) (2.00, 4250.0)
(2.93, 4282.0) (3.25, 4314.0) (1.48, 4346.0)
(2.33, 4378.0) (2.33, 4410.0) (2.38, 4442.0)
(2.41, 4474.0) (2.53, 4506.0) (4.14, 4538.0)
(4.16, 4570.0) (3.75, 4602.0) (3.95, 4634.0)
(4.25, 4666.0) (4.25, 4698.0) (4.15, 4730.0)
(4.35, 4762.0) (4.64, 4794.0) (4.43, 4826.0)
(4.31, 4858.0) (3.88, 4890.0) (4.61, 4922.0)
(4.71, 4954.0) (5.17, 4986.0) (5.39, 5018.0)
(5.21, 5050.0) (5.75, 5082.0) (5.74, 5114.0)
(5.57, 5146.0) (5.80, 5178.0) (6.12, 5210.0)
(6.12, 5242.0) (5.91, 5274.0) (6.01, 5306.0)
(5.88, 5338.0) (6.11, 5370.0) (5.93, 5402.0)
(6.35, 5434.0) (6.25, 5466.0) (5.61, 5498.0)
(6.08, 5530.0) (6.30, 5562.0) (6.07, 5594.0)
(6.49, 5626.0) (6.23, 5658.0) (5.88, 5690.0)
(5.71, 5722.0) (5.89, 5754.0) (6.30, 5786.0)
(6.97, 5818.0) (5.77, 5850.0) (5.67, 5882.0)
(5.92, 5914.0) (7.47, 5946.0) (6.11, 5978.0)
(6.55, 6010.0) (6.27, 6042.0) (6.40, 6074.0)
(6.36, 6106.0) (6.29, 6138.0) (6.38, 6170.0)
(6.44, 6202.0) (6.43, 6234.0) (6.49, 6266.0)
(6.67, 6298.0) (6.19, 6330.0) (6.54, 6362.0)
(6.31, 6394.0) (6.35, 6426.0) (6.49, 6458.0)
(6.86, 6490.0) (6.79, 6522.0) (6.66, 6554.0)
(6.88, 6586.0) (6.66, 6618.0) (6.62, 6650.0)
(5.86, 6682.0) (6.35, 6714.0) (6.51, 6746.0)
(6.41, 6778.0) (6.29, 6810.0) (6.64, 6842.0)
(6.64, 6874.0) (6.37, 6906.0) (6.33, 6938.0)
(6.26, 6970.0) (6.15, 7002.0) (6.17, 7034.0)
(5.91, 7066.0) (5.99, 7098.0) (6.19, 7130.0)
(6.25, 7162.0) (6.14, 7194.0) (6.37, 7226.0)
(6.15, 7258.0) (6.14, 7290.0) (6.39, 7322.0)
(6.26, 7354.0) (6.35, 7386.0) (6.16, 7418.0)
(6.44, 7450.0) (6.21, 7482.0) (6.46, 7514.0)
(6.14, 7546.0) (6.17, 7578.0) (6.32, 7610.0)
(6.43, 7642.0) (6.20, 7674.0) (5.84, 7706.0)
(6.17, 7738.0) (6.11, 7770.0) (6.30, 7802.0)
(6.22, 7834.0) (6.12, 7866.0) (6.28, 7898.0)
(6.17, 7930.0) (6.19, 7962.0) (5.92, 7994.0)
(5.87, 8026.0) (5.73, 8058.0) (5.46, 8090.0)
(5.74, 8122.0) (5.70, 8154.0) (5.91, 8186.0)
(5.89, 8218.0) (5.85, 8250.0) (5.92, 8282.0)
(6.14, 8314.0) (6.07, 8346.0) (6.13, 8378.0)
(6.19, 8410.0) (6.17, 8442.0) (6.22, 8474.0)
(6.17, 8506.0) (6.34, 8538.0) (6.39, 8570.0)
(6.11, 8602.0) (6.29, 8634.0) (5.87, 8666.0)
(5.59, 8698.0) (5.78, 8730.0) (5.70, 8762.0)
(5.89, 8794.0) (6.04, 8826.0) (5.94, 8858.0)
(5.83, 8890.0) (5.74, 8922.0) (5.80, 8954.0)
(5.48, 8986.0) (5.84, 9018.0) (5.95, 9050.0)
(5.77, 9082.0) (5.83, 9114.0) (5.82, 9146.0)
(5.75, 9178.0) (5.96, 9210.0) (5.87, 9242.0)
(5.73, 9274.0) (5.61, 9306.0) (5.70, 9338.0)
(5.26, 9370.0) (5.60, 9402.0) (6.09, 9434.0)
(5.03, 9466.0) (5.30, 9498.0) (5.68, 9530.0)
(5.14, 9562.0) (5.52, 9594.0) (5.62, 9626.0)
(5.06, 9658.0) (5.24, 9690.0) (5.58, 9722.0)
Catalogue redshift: 0.132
